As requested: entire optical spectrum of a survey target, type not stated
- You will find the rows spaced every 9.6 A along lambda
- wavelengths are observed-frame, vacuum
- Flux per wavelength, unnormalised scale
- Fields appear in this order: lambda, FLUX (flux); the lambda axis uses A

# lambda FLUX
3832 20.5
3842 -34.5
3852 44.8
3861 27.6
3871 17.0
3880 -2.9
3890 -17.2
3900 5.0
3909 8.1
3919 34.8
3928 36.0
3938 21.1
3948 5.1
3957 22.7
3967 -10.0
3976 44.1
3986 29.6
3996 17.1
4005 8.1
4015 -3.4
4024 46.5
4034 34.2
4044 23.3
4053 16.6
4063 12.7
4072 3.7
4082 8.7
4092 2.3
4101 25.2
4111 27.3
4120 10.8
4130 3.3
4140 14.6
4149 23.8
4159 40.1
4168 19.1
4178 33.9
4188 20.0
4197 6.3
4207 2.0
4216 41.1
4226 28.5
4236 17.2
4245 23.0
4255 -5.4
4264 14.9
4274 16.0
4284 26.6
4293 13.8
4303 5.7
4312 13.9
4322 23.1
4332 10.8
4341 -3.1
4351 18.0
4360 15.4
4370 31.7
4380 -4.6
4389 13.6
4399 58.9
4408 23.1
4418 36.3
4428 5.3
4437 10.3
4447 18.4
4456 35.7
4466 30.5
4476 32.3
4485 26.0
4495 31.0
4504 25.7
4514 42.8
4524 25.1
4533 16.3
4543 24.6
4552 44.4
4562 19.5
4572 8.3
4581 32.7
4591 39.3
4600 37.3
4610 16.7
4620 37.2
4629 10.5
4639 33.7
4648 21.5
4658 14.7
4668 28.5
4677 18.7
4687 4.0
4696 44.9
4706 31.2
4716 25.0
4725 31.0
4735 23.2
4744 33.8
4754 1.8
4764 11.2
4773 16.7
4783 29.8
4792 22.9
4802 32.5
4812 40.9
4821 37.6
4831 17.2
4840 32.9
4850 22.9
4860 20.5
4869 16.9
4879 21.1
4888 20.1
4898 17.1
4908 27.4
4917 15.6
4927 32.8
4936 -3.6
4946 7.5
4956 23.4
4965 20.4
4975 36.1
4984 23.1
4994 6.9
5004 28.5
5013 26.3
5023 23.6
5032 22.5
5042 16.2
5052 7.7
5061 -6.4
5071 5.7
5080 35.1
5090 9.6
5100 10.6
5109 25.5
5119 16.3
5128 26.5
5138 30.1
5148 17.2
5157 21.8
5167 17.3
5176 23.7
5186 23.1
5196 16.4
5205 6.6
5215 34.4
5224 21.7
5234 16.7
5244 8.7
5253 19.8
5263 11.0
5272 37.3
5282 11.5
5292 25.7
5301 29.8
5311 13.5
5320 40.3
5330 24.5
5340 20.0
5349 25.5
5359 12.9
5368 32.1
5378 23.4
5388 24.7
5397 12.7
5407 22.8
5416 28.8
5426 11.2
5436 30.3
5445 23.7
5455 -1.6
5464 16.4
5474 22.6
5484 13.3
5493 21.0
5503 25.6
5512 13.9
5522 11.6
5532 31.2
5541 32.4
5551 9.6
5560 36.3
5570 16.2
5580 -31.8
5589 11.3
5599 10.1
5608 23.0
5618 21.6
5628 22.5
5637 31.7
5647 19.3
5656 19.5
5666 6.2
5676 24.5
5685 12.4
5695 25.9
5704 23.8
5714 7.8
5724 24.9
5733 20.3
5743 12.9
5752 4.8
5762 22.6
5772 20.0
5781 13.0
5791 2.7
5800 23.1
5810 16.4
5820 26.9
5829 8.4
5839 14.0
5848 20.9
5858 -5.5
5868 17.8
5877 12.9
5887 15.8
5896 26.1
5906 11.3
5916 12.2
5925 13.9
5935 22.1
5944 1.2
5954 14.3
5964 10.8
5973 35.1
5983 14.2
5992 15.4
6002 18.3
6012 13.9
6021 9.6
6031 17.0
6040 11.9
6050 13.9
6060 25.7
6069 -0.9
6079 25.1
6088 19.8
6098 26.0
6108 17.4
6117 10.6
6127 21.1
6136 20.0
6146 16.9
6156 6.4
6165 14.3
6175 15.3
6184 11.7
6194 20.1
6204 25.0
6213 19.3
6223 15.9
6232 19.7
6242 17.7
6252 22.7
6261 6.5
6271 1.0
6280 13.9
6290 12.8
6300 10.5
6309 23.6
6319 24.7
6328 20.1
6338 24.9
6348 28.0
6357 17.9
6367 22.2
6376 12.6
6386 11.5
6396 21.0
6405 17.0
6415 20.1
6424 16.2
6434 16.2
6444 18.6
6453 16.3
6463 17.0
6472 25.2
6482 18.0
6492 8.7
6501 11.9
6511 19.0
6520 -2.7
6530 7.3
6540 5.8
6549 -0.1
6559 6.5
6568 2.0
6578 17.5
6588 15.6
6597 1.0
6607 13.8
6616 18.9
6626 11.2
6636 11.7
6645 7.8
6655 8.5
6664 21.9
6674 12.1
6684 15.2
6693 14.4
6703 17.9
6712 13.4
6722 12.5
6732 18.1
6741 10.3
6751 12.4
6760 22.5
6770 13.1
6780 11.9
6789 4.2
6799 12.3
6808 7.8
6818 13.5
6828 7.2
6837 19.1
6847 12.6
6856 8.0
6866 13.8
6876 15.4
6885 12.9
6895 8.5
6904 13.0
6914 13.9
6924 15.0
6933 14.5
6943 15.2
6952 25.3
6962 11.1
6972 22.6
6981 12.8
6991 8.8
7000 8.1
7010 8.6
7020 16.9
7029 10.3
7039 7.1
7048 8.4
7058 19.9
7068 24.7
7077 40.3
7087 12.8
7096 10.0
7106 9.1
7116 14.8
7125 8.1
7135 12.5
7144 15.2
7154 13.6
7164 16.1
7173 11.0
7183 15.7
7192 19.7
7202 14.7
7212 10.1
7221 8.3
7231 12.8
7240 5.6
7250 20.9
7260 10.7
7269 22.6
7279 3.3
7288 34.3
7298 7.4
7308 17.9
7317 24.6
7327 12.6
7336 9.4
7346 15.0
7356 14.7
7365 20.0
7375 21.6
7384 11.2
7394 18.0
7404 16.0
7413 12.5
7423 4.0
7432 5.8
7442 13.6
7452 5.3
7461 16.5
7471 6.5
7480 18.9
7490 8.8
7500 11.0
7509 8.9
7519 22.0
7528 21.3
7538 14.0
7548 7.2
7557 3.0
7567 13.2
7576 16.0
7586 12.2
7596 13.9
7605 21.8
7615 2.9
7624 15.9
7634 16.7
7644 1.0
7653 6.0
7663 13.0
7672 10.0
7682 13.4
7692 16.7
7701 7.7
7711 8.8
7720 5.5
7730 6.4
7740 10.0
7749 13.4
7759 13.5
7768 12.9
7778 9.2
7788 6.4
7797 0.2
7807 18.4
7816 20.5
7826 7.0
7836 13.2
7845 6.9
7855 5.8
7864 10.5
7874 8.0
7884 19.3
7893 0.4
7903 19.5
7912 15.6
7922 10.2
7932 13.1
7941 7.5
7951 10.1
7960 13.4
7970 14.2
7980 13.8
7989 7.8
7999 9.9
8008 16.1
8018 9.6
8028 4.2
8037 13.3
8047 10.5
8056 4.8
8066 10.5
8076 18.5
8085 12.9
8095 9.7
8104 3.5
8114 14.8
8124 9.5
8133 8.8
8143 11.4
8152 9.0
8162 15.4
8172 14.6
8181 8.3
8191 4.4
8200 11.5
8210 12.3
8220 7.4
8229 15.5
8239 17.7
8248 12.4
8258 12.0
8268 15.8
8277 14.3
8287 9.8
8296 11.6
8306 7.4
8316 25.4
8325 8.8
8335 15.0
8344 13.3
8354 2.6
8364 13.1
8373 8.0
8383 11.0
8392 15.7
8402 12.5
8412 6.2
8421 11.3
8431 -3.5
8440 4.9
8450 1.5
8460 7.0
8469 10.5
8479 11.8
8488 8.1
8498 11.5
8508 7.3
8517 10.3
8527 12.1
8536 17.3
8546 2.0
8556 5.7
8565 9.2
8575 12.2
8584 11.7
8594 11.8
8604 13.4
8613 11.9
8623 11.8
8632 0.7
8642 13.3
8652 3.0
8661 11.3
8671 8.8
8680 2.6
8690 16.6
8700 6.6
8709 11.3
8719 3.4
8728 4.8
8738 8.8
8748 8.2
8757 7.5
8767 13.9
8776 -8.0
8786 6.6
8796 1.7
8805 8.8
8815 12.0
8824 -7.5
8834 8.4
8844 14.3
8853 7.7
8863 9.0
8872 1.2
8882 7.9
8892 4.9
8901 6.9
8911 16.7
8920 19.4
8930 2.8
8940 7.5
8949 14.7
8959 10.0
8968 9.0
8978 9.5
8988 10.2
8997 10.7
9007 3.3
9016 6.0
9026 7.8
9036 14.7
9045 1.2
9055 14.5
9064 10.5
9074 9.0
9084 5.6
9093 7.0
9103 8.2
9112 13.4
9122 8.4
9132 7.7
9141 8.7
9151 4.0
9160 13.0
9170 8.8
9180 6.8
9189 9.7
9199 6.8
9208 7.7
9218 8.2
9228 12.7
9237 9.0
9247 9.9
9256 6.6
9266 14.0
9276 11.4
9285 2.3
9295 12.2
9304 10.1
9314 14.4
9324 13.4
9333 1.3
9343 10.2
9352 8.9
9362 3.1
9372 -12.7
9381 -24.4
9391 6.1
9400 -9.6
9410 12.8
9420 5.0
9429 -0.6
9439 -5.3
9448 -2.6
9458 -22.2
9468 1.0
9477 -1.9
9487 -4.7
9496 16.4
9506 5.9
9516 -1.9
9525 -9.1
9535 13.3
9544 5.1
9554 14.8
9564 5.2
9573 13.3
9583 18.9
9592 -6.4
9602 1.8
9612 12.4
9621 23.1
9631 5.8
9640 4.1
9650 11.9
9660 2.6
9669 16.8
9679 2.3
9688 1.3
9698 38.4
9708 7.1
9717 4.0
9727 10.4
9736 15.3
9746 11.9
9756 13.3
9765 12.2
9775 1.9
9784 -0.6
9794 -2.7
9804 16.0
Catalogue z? 0.897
